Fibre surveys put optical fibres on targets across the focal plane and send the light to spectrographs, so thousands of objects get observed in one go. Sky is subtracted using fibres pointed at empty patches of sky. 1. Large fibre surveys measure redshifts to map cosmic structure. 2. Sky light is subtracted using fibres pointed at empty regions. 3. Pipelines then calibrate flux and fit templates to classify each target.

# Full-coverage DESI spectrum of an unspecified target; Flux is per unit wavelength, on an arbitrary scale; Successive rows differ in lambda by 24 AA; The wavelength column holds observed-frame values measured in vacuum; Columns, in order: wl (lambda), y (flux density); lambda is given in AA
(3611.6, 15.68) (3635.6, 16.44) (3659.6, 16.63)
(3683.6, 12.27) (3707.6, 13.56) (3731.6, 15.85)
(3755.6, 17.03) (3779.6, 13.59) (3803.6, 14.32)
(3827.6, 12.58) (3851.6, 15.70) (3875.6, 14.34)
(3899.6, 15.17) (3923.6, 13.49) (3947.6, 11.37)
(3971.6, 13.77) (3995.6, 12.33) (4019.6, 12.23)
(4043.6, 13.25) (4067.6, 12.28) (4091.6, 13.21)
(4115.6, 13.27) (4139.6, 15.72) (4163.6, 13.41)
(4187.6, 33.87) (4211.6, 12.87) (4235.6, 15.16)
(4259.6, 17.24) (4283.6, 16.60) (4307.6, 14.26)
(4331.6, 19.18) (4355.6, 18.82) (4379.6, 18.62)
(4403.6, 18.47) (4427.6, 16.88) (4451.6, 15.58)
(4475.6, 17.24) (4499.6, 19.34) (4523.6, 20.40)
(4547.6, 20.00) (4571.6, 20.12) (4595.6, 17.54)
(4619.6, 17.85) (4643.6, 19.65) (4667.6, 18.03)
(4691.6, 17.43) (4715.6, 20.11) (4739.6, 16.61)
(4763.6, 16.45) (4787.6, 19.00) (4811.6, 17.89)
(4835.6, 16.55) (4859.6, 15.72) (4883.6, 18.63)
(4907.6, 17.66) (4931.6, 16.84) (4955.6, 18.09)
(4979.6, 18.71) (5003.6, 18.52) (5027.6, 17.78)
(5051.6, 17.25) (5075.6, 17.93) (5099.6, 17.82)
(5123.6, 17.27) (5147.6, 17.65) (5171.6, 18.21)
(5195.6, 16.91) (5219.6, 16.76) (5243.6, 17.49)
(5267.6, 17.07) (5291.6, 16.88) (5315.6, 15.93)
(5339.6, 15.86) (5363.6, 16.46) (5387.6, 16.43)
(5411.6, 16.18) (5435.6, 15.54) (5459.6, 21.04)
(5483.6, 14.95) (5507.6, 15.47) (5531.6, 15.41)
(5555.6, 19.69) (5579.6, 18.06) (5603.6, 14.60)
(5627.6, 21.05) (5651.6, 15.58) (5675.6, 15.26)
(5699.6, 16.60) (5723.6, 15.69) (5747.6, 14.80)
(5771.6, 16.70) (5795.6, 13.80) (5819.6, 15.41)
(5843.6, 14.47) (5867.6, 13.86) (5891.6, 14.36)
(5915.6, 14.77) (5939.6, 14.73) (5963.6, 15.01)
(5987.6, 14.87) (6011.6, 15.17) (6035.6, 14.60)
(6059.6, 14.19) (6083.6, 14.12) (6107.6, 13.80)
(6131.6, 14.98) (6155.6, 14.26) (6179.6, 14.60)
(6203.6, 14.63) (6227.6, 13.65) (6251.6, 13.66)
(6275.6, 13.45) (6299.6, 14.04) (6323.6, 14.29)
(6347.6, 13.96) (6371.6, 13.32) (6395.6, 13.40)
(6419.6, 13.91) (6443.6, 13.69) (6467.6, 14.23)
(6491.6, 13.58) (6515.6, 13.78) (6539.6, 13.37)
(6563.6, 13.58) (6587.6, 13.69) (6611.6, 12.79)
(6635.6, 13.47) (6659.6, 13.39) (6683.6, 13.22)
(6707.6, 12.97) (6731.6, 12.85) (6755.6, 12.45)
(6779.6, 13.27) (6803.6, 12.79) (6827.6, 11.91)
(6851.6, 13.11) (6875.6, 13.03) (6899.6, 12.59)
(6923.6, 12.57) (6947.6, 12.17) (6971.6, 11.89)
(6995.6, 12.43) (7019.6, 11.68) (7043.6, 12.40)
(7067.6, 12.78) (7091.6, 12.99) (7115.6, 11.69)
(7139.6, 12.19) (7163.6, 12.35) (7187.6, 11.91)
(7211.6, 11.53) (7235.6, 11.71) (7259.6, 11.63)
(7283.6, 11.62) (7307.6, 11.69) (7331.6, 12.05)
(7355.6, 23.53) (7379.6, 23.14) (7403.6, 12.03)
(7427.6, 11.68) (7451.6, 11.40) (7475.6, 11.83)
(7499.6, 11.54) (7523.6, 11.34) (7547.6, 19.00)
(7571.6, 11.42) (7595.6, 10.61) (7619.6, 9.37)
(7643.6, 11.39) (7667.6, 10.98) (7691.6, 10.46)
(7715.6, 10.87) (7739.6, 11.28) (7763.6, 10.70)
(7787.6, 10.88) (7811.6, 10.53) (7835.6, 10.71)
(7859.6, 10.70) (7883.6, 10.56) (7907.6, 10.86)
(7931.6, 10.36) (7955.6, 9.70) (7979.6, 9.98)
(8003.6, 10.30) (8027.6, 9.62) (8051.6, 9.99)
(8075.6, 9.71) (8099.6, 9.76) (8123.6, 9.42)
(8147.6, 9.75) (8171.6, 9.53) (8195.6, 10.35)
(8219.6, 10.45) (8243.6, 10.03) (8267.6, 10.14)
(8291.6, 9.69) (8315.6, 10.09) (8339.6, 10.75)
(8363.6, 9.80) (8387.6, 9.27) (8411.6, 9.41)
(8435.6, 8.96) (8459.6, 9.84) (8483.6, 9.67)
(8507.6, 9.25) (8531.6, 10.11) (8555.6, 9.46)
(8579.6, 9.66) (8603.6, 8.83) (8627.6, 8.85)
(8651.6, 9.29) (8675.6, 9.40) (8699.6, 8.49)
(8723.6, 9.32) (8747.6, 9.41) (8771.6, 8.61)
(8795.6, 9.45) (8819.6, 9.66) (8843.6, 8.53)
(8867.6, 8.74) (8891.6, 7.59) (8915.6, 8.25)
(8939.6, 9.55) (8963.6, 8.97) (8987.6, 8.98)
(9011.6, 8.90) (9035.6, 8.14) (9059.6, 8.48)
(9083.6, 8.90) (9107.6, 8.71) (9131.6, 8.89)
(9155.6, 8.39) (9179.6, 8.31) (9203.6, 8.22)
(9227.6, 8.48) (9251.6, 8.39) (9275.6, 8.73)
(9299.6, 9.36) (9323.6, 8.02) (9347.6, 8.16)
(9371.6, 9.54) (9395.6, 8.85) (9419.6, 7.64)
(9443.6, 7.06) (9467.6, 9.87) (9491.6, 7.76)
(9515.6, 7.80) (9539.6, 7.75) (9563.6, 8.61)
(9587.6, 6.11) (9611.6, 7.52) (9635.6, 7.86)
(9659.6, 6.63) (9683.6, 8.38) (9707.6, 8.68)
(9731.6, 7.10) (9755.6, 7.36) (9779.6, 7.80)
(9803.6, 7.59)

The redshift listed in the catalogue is 0.122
